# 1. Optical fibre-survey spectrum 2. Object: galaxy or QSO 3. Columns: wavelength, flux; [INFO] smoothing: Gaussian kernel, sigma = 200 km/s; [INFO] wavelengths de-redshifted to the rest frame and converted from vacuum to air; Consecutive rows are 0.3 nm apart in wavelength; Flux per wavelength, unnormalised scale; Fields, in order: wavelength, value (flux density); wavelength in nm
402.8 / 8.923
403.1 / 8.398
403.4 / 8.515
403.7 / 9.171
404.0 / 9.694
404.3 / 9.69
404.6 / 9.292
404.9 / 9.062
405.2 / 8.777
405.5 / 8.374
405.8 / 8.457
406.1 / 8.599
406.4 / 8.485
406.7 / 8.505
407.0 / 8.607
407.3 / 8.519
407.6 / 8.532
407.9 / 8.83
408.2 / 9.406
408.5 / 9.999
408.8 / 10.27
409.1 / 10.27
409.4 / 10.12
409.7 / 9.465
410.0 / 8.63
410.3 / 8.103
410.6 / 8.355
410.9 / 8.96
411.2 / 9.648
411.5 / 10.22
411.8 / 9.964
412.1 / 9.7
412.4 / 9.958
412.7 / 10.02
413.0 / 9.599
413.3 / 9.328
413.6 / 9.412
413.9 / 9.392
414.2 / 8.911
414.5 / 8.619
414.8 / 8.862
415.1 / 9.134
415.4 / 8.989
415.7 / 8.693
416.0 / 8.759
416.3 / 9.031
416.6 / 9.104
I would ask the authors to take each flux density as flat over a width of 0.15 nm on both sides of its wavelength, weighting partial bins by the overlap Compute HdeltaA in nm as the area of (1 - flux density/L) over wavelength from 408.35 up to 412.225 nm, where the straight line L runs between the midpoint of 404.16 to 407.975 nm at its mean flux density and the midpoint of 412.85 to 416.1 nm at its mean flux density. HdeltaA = -0.26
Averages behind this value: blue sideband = 8.74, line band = 9.51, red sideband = 9.07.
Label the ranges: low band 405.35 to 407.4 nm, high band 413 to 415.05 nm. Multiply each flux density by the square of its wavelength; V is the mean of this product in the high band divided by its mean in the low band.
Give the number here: 1.1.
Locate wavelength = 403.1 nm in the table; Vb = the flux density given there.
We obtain 8.398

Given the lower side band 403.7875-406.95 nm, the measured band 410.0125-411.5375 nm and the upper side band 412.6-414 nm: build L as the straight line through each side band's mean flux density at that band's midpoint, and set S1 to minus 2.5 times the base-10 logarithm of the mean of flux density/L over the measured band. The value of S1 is 0.05 mag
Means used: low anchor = 8.89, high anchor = 9.54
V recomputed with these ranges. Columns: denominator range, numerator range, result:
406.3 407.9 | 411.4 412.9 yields 1.19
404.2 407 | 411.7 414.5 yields 1.13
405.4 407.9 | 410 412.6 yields 1.12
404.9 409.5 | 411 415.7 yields 1.07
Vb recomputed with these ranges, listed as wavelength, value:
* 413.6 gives 9.412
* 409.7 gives 9.465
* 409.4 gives 10.12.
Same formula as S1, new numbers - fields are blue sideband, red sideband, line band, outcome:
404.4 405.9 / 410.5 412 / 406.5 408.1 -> 0.054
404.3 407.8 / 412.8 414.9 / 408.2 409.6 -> -0.135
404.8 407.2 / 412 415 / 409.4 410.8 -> 0.025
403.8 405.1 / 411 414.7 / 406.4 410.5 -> 0.039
